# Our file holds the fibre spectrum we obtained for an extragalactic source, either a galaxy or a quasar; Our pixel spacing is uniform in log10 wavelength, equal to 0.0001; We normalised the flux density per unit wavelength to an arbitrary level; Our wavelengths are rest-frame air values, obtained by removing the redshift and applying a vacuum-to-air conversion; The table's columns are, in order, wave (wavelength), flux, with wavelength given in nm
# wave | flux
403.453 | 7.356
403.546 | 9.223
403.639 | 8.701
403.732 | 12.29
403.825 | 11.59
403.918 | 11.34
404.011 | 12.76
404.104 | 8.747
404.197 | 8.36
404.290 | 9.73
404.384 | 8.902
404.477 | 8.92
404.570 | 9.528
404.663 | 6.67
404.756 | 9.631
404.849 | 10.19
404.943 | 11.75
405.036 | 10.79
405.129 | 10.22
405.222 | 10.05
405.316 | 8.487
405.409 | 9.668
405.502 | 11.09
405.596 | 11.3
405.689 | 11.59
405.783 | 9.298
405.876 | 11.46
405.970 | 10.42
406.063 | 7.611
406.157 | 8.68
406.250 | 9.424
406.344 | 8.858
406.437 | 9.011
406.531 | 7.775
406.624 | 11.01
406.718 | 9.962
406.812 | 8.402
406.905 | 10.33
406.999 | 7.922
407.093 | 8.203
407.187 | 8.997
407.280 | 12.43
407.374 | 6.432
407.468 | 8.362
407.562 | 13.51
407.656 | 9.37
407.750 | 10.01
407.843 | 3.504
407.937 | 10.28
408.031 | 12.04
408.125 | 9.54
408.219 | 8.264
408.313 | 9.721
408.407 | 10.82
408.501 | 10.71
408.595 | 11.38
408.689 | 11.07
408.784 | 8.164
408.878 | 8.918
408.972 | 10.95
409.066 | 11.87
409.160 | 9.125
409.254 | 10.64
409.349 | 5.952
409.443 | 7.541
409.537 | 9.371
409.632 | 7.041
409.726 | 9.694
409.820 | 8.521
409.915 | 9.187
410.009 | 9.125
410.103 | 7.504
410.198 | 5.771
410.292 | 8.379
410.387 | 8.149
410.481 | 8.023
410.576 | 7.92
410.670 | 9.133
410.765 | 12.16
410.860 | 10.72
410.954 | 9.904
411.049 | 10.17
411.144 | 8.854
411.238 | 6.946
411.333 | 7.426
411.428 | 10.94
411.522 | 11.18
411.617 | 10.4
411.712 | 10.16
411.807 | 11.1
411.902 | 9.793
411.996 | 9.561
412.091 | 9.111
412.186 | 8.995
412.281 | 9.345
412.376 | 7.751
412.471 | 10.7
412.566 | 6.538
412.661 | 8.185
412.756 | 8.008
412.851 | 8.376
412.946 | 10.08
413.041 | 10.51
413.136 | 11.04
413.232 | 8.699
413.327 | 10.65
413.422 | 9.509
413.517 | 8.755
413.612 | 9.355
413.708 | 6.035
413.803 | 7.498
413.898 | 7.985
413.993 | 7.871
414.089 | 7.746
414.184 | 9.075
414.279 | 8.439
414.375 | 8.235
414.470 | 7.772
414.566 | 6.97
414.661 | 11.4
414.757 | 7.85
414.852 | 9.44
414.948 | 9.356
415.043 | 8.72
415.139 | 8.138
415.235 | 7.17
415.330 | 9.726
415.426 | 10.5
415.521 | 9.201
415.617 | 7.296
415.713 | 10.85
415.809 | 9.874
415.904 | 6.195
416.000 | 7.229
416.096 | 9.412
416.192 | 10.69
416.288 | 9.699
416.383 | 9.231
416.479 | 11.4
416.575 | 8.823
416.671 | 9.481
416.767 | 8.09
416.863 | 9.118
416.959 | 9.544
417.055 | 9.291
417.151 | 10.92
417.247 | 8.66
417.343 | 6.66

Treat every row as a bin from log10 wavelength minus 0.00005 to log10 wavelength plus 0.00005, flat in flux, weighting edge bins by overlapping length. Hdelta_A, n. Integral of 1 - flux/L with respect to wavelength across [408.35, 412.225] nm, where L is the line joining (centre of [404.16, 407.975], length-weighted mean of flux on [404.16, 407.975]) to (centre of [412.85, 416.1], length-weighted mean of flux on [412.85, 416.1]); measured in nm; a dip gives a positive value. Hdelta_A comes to -0.091 nm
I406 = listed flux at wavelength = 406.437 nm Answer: 9.011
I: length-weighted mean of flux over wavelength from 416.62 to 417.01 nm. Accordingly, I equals 9.06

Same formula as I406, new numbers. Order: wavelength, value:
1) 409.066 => 11.87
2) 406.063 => 7.611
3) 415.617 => 7.296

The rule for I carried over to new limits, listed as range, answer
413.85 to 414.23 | 8.17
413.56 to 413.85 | 7.64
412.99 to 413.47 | 10.1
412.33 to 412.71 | 8.29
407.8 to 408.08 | 8.68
